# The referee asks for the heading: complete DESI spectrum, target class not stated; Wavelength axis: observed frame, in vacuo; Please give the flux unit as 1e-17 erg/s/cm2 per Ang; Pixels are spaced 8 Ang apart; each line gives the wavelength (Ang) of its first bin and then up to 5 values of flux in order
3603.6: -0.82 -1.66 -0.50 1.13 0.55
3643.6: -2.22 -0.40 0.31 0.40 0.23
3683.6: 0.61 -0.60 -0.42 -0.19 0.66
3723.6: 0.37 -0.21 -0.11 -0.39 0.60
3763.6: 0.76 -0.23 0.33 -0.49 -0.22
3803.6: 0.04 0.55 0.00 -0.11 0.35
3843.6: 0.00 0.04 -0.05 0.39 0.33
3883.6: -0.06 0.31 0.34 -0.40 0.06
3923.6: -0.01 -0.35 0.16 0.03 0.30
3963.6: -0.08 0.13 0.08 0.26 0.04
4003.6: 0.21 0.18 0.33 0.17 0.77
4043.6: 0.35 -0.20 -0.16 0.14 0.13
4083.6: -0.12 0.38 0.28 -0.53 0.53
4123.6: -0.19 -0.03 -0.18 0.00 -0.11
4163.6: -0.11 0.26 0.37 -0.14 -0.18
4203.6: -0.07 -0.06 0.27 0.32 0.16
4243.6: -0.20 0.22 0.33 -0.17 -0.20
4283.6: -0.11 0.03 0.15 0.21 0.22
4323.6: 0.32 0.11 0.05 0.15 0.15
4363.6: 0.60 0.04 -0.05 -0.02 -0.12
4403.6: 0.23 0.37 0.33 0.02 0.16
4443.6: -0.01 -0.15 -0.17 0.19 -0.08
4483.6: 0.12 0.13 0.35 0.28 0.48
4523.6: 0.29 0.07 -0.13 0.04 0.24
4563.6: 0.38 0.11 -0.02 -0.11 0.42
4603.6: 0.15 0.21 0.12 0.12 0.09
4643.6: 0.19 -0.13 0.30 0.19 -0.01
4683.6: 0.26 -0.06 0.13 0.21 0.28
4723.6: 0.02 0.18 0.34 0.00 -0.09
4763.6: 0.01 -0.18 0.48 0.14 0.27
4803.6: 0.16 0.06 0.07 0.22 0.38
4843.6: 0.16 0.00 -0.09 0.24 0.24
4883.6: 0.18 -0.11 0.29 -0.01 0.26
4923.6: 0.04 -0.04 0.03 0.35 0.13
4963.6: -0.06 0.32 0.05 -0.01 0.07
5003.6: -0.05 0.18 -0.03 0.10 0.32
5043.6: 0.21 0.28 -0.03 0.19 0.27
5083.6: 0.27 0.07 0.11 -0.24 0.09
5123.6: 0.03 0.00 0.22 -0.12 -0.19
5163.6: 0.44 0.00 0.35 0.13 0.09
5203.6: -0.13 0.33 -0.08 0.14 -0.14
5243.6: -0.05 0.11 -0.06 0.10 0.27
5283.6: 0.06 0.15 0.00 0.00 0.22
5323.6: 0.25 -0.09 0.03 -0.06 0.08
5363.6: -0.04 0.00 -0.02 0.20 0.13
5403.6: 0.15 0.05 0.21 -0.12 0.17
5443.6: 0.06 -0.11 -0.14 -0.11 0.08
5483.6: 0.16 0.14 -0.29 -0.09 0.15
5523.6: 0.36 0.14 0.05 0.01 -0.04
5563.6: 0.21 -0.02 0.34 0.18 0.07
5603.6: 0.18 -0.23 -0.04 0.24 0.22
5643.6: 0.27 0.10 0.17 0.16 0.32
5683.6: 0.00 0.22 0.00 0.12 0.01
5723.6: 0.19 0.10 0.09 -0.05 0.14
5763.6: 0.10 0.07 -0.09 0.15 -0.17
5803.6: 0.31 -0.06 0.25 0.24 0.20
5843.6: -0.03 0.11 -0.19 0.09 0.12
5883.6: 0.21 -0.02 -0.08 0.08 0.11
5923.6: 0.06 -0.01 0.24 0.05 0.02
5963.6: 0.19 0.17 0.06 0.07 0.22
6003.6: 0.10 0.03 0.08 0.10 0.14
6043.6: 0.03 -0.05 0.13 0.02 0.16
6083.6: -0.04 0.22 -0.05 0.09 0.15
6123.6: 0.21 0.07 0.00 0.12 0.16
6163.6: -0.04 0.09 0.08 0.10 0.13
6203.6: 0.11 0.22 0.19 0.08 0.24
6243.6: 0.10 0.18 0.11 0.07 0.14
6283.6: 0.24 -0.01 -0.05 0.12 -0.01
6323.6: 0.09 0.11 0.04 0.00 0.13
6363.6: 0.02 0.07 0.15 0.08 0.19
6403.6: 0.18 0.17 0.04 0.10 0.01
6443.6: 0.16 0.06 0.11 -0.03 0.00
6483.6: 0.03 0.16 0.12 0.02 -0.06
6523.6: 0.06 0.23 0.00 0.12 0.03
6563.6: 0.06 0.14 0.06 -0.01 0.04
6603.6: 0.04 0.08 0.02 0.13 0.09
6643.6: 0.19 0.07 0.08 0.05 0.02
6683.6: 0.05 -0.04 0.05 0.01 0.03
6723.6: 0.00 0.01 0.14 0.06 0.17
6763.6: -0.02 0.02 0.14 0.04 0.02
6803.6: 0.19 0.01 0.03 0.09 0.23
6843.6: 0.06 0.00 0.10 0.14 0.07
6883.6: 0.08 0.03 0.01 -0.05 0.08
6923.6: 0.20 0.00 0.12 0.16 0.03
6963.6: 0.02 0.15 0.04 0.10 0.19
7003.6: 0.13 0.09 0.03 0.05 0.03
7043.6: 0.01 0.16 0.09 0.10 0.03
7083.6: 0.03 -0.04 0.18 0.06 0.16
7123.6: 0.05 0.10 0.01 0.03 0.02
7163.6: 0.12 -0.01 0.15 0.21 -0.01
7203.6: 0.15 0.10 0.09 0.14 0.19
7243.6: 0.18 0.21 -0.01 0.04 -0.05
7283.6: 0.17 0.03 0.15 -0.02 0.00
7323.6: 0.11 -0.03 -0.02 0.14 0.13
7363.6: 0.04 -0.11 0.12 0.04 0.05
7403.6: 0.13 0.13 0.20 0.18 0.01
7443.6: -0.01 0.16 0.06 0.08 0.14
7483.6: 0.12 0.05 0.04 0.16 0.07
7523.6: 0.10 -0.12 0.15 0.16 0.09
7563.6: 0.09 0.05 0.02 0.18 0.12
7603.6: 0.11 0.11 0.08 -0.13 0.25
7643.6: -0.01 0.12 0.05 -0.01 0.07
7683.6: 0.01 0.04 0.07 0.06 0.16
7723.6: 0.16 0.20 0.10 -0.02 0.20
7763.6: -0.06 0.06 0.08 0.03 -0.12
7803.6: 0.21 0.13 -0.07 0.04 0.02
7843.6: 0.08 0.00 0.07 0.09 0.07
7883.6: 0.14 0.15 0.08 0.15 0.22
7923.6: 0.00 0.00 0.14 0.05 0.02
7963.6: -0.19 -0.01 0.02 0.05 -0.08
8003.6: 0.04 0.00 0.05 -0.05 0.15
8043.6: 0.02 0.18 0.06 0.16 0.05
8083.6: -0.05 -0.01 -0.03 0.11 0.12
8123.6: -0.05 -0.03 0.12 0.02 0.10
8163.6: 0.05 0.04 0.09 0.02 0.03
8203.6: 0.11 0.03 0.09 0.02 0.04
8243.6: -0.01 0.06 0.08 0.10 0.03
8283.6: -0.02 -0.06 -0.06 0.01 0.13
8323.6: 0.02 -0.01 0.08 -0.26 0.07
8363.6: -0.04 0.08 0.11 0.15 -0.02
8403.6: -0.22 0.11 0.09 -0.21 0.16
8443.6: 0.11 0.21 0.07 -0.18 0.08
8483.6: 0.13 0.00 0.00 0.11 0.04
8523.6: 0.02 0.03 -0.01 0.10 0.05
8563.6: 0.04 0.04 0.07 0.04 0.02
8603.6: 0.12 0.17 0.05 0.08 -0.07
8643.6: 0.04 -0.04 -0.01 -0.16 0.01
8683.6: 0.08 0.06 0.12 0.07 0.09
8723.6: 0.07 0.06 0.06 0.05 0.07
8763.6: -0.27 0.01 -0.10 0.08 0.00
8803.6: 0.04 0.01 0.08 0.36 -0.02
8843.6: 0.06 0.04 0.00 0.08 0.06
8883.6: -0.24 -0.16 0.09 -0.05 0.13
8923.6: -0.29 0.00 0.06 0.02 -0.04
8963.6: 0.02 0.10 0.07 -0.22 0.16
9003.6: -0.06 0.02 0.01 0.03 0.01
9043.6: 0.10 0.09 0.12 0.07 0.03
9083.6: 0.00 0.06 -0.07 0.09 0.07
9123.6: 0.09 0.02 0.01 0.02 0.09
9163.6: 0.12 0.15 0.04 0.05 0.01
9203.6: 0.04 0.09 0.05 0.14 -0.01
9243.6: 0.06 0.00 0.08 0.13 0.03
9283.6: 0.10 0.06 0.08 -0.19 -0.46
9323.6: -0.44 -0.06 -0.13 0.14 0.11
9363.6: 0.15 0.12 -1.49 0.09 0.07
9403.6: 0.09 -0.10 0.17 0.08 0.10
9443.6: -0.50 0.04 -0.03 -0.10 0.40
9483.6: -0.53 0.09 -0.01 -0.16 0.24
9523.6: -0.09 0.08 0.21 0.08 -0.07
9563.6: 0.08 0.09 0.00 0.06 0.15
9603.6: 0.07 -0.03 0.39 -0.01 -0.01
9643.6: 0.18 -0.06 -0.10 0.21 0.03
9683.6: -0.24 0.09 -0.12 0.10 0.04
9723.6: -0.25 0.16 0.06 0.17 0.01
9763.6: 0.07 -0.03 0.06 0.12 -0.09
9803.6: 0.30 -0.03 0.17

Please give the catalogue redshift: 0.300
